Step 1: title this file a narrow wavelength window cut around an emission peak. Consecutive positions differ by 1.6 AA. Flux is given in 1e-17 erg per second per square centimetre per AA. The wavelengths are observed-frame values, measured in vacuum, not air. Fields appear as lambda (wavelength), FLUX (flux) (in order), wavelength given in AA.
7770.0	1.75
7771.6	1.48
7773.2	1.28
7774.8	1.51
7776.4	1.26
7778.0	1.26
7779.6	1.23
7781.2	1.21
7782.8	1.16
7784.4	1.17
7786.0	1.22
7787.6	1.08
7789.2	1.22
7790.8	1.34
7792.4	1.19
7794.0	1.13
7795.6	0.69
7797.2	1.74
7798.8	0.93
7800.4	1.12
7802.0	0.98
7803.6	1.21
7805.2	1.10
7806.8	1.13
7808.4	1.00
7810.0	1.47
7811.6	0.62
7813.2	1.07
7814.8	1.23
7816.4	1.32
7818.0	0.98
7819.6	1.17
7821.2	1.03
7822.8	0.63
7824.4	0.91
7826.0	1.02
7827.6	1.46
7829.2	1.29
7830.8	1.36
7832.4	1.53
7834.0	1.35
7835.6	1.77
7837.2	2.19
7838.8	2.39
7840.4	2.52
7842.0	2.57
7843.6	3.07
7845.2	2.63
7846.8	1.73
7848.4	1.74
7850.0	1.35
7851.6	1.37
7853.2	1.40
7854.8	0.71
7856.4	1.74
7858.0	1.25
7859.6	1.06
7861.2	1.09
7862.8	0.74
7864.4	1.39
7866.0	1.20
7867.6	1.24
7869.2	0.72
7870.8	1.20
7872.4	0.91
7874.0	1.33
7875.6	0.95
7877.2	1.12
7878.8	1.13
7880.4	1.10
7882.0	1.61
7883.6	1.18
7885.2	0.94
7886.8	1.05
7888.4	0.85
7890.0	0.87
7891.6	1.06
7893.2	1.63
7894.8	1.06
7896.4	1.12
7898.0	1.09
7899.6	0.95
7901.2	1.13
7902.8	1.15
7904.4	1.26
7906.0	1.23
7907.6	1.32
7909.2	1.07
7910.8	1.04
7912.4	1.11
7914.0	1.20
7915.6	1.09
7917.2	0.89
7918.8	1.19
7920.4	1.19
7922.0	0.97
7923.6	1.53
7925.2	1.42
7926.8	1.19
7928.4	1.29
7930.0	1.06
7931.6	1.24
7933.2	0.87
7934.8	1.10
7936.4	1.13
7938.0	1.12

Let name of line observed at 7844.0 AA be [O III]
